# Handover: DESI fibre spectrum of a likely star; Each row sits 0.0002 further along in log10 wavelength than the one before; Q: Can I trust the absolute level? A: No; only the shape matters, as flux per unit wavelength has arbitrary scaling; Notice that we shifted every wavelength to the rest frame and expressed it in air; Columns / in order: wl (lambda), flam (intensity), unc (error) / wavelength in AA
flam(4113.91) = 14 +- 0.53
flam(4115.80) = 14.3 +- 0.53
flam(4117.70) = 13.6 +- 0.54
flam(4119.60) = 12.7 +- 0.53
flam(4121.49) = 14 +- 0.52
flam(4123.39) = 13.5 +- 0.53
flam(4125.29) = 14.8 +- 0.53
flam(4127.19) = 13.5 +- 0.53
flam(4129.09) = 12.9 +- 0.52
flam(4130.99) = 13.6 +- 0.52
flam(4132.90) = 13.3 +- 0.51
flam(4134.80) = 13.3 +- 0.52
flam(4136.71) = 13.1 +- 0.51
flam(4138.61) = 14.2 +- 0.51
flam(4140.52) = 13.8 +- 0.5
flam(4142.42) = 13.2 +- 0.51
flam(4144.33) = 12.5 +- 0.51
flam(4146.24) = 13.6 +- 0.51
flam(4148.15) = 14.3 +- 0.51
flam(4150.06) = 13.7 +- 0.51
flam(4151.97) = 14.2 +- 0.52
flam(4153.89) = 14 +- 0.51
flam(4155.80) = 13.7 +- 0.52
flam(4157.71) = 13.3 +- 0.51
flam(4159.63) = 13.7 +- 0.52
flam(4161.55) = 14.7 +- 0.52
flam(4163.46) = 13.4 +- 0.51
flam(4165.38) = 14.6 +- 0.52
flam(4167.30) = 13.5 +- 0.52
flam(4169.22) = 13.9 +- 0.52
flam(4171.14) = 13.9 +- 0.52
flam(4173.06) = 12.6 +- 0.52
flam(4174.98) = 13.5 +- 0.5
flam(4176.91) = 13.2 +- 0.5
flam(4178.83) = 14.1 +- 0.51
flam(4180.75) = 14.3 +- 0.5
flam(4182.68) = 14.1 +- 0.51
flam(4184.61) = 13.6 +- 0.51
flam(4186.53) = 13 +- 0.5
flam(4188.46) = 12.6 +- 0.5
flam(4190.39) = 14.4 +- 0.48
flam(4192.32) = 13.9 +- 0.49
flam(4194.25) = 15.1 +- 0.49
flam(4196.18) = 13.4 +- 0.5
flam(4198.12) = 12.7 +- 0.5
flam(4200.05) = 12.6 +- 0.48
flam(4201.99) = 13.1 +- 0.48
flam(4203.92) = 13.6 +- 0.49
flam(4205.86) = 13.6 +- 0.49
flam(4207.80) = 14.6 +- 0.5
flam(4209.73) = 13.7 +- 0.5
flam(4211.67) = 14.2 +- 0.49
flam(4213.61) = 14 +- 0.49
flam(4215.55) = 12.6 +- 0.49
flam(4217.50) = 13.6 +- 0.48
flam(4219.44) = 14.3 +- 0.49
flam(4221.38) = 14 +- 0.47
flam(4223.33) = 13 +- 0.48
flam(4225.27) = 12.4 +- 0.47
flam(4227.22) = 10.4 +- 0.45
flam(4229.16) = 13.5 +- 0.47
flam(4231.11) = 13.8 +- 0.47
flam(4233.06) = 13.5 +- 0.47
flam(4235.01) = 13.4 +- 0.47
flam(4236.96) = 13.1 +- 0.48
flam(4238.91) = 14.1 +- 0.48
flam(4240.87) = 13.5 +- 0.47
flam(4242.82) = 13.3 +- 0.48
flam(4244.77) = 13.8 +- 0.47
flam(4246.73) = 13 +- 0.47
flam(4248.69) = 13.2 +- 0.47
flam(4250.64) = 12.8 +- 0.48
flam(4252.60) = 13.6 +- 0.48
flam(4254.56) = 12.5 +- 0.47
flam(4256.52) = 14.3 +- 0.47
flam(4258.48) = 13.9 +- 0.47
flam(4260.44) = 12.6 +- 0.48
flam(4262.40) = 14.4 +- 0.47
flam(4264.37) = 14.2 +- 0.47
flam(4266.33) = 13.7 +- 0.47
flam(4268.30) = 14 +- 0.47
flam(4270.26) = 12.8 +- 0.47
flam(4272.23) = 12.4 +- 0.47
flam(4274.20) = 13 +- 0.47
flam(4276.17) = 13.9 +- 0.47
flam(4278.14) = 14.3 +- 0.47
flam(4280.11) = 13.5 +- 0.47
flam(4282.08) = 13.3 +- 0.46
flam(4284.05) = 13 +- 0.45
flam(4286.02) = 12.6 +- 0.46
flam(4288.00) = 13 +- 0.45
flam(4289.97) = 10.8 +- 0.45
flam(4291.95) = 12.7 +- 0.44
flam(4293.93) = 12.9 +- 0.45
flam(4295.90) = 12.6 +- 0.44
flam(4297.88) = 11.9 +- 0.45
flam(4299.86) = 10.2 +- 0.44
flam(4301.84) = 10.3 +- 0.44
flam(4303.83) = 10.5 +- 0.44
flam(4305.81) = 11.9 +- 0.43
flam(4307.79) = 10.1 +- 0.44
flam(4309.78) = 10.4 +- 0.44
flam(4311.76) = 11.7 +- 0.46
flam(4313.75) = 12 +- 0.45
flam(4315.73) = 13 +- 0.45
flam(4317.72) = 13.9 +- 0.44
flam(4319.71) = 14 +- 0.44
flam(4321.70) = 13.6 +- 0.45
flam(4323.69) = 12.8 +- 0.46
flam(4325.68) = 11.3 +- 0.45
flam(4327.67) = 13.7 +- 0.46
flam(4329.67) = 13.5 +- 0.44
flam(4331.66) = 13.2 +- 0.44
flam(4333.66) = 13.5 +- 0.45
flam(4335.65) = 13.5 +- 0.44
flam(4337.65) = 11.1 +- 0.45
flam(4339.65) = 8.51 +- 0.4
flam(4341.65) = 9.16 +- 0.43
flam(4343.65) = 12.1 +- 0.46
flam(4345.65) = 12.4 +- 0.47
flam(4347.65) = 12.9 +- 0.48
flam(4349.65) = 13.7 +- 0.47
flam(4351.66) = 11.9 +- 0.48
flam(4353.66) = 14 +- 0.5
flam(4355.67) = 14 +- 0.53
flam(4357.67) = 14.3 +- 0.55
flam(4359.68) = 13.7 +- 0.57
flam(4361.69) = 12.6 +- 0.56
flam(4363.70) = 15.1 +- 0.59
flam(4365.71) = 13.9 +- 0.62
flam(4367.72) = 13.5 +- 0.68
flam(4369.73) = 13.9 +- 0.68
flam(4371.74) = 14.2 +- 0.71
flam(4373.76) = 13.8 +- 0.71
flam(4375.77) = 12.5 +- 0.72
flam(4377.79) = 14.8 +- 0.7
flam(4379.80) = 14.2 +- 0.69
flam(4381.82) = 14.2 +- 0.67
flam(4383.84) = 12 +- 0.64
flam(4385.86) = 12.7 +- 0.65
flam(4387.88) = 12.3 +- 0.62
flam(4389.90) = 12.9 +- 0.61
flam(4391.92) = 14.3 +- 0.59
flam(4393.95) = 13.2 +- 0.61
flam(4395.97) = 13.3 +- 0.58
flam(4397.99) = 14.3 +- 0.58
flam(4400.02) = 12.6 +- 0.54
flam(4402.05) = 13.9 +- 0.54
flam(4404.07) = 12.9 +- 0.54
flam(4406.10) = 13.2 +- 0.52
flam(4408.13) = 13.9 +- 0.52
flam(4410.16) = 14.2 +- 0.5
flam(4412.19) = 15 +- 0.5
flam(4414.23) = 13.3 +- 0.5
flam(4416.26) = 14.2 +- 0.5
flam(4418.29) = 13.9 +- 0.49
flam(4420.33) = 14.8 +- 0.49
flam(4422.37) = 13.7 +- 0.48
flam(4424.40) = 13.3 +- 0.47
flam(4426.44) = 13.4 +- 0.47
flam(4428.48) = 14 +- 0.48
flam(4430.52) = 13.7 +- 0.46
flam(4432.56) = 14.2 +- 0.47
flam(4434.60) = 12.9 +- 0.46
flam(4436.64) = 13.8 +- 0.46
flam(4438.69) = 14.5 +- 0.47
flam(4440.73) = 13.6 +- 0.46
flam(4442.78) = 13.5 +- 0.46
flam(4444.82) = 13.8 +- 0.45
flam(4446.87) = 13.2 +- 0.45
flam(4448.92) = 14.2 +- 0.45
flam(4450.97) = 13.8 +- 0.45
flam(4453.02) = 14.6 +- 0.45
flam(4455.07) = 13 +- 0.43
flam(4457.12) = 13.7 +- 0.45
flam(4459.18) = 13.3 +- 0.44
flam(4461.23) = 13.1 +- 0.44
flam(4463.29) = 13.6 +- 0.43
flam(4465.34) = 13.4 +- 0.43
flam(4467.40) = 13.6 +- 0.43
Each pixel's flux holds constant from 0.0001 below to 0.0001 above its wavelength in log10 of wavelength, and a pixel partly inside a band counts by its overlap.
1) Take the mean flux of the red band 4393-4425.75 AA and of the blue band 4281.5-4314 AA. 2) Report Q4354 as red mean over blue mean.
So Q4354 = 1.17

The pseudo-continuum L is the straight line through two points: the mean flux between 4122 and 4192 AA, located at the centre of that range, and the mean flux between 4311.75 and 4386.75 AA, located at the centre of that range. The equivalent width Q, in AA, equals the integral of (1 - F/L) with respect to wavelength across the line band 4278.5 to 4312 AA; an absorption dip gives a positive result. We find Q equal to 3.36 AA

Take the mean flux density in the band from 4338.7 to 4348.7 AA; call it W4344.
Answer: 11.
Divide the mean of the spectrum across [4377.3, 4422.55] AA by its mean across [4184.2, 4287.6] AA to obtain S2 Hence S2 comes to 1.02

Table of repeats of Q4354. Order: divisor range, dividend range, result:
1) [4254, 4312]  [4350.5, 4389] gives 1.08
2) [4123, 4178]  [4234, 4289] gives 0.98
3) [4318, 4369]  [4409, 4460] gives 1.07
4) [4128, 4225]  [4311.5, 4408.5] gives 0.96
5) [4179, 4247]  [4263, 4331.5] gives 0.93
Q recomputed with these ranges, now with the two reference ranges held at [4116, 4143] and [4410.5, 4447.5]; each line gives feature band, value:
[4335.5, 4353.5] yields 2.7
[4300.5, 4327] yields 3.4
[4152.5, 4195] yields -0.5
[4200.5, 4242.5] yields 0.7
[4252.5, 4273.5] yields 0.3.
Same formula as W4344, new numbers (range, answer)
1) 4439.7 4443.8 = 13.6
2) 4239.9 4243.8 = 13.4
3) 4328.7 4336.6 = 13.4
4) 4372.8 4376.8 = 13.2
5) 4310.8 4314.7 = 11.8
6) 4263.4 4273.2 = 13.4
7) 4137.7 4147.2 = 13.5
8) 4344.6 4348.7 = 12.7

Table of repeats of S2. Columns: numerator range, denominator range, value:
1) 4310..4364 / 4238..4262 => 0.95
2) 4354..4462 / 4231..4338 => 1.06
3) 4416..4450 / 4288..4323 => 1.15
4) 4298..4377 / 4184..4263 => 0.94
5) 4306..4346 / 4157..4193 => 0.89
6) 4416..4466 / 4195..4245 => 1.03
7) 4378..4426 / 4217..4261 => 1.02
